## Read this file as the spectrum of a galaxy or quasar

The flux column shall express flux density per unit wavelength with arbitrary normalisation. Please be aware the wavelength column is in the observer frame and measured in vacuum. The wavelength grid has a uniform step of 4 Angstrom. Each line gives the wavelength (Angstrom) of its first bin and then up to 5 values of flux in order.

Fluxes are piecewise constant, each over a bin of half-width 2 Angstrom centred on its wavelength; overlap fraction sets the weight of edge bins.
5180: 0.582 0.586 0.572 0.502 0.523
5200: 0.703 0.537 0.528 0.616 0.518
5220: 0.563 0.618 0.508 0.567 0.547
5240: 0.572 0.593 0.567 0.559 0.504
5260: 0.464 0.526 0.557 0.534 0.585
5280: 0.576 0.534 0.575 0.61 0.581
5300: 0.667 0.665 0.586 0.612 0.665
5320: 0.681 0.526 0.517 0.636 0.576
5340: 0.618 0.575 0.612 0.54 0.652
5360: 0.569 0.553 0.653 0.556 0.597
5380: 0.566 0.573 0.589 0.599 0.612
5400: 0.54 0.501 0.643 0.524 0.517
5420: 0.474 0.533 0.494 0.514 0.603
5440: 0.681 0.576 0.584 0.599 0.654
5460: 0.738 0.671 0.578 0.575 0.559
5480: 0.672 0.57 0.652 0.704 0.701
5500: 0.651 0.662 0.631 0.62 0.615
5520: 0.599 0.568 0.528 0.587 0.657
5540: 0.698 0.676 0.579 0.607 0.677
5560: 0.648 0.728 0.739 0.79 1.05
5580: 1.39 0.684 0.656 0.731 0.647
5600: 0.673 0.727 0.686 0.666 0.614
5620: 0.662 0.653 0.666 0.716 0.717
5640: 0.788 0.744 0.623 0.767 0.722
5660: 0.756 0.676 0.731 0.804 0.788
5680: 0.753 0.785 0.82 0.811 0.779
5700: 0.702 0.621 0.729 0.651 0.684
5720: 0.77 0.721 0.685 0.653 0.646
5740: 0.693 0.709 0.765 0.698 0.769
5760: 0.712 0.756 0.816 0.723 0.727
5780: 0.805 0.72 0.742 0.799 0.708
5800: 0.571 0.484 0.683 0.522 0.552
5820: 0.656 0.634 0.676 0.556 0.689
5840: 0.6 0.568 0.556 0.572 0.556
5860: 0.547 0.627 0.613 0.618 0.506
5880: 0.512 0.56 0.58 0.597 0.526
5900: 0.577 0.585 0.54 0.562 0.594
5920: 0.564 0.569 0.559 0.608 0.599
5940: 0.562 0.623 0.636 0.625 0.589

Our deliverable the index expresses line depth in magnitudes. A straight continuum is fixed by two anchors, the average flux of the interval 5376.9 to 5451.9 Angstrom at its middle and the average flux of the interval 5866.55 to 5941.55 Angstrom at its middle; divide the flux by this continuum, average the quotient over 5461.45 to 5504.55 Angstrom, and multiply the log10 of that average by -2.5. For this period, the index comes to -0.13 mag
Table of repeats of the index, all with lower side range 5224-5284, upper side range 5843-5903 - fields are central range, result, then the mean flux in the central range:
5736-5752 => -0.25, 0.71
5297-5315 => -0.15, 0.631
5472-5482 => -0.10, 0.607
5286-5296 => -0.08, 0.59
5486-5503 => -0.21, 0.676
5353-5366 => -0.07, 0.587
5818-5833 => -0.12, 0.635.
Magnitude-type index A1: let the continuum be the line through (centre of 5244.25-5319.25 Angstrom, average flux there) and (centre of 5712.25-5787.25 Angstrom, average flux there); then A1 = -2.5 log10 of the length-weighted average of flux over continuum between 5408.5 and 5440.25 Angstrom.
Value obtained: 0.155 mag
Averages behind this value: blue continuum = 0.578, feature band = 0.54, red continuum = 0.724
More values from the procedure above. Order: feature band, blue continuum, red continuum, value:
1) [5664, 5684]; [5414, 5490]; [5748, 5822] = -0.16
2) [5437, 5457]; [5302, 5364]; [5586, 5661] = 0.04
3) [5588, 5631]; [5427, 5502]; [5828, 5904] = -0.11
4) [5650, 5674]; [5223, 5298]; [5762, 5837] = -0.15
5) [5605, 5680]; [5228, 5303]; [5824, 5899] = -0.23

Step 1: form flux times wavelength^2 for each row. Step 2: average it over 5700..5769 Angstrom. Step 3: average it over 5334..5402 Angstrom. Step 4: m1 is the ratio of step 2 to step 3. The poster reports 1.38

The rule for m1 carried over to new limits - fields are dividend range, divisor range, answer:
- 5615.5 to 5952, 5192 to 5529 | 1.31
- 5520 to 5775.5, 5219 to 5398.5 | 1.40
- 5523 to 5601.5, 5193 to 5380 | 1.37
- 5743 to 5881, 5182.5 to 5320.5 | 1.39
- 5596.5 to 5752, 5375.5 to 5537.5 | 1.29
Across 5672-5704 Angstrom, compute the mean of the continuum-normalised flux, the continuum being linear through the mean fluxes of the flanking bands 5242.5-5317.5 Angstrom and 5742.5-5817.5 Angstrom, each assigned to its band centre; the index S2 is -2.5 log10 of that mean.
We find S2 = -0.14 mag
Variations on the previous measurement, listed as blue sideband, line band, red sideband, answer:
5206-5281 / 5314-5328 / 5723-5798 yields -0.05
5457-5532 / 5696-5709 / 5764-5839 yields -0.06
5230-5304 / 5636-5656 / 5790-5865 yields -0.22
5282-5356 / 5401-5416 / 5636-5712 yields 0.16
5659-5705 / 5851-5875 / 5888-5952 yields 0.07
